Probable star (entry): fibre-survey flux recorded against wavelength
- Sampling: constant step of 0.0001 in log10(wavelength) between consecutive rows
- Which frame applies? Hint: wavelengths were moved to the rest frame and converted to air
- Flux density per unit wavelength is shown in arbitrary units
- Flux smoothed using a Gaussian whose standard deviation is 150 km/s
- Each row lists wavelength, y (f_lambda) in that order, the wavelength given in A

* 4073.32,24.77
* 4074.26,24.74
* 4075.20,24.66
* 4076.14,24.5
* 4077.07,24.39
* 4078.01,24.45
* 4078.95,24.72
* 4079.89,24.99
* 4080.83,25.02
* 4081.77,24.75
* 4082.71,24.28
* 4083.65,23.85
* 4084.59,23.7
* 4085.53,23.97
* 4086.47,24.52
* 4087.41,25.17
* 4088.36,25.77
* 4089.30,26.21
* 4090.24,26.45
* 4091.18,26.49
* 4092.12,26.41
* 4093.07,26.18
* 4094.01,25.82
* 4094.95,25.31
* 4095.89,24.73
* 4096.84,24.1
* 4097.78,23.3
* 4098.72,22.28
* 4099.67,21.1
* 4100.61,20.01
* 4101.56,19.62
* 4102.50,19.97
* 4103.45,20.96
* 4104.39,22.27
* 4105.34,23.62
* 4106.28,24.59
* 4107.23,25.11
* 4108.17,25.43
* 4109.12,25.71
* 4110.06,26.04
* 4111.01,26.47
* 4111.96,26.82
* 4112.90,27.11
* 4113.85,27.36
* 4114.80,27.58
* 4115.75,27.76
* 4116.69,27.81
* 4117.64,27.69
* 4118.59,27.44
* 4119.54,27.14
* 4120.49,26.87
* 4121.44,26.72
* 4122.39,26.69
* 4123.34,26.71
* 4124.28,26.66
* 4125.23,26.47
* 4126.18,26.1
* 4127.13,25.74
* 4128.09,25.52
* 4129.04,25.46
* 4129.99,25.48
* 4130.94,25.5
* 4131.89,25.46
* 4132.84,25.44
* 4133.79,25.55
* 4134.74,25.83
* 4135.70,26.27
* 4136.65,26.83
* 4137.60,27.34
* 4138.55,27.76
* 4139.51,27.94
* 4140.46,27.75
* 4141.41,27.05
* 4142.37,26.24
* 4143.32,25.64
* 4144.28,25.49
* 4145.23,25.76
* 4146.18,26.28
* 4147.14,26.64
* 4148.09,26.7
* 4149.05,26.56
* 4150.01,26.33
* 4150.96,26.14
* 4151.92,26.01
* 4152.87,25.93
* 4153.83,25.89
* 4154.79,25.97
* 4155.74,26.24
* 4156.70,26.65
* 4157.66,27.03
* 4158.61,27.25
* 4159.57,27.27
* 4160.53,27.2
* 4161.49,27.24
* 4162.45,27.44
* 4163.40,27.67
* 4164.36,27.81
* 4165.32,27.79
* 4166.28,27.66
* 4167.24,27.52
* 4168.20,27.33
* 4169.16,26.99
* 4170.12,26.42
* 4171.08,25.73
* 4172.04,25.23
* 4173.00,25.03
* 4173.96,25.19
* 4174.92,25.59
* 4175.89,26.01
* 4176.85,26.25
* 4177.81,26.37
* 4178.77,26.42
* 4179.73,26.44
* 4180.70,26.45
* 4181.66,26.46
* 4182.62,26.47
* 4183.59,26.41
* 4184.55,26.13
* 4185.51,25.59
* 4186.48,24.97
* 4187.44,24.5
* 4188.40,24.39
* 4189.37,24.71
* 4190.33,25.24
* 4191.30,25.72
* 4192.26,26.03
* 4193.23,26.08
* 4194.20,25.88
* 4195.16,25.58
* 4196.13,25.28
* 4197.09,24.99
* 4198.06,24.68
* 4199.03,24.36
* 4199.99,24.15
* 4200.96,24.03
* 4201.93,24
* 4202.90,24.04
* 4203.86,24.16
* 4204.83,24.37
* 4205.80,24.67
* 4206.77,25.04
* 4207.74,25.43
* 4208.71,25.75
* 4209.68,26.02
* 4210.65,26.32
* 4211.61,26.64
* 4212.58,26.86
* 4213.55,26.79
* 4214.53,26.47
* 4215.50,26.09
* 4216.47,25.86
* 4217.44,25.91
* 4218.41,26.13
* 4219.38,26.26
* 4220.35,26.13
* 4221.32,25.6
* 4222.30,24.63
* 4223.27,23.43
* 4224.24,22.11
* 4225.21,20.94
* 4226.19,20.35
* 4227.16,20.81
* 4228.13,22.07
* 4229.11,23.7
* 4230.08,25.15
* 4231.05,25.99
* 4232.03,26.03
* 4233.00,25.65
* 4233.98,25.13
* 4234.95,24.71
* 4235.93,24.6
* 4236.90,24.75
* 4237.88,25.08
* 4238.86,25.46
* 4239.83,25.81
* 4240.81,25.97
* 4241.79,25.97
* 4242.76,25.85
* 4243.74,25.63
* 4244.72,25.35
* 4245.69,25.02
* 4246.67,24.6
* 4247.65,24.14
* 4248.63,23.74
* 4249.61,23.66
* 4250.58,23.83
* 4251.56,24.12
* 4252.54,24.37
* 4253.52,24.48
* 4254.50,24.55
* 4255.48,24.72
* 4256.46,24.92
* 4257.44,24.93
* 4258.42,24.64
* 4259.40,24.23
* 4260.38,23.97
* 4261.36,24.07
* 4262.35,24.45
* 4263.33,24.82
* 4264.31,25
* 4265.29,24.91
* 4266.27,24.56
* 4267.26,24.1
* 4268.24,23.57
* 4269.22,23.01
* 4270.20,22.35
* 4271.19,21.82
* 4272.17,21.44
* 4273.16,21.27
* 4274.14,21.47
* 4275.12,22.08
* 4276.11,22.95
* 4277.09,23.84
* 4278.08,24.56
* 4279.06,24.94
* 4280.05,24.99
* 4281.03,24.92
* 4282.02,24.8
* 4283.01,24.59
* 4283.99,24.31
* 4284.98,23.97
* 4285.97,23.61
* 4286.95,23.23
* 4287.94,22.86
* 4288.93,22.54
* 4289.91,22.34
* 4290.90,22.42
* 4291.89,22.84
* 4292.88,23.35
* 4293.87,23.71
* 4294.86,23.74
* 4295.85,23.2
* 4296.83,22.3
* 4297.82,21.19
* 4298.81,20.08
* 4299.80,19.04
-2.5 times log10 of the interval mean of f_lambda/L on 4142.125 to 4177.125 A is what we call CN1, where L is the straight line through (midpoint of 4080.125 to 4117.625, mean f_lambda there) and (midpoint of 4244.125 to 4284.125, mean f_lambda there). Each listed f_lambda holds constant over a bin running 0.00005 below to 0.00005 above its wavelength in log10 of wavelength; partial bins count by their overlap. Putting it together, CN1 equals -0.09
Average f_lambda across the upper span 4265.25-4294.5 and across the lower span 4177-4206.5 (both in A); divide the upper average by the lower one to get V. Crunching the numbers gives 0.9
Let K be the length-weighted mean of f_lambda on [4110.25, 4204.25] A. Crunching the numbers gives 26.2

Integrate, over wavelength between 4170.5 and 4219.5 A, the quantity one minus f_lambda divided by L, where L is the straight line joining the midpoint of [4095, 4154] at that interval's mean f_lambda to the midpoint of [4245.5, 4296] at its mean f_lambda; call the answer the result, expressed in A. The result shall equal -1.62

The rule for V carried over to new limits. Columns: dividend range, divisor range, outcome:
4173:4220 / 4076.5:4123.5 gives 1.02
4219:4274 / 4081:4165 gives 0.94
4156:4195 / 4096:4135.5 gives 1.04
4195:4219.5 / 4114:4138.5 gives 0.96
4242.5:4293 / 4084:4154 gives 0.93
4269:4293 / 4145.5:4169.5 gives 0.86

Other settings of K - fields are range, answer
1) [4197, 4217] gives 25.3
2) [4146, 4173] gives 26.7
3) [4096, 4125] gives 25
